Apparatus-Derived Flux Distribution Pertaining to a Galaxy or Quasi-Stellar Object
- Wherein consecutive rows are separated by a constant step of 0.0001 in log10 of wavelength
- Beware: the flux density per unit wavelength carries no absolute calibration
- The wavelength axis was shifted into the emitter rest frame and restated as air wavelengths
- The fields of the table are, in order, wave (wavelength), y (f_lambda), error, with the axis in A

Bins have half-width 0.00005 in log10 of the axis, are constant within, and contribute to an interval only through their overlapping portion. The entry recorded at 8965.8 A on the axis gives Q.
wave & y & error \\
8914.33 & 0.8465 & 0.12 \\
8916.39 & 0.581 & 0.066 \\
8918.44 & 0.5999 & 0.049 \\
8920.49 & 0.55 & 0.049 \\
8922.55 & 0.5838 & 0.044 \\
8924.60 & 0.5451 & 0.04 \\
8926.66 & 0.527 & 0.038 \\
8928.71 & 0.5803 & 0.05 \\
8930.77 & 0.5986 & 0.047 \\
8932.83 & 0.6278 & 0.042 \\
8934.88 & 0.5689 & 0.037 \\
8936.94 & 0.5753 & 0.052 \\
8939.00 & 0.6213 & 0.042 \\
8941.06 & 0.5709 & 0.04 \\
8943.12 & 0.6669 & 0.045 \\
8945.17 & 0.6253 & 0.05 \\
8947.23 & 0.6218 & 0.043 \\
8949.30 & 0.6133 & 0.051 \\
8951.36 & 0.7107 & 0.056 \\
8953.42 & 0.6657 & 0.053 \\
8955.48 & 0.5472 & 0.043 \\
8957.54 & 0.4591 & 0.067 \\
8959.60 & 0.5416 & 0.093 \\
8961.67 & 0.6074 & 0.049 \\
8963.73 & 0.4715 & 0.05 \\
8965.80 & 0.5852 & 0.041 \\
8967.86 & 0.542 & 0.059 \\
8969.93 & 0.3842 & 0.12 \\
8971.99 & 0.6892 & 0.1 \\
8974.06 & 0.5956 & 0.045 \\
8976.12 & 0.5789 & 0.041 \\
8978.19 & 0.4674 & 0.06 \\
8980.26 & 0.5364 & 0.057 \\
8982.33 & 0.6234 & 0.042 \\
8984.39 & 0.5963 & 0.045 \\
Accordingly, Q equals 0.5852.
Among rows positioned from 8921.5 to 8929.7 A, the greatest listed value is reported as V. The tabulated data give 0.5838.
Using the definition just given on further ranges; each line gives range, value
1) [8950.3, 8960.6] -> 0.7107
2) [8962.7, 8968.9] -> 0.5852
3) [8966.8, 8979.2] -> 0.6892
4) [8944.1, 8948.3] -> 0.6253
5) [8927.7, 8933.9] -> 0.6278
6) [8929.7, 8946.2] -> 0.6669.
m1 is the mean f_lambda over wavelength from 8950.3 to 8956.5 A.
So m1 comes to 0.642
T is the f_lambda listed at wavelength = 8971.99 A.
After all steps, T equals 0.6892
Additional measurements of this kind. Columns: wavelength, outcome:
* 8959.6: 0.5416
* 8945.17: 0.6253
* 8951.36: 0.7107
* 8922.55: 0.5838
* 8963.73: 0.4715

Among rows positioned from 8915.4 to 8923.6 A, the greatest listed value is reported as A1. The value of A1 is 0.5999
